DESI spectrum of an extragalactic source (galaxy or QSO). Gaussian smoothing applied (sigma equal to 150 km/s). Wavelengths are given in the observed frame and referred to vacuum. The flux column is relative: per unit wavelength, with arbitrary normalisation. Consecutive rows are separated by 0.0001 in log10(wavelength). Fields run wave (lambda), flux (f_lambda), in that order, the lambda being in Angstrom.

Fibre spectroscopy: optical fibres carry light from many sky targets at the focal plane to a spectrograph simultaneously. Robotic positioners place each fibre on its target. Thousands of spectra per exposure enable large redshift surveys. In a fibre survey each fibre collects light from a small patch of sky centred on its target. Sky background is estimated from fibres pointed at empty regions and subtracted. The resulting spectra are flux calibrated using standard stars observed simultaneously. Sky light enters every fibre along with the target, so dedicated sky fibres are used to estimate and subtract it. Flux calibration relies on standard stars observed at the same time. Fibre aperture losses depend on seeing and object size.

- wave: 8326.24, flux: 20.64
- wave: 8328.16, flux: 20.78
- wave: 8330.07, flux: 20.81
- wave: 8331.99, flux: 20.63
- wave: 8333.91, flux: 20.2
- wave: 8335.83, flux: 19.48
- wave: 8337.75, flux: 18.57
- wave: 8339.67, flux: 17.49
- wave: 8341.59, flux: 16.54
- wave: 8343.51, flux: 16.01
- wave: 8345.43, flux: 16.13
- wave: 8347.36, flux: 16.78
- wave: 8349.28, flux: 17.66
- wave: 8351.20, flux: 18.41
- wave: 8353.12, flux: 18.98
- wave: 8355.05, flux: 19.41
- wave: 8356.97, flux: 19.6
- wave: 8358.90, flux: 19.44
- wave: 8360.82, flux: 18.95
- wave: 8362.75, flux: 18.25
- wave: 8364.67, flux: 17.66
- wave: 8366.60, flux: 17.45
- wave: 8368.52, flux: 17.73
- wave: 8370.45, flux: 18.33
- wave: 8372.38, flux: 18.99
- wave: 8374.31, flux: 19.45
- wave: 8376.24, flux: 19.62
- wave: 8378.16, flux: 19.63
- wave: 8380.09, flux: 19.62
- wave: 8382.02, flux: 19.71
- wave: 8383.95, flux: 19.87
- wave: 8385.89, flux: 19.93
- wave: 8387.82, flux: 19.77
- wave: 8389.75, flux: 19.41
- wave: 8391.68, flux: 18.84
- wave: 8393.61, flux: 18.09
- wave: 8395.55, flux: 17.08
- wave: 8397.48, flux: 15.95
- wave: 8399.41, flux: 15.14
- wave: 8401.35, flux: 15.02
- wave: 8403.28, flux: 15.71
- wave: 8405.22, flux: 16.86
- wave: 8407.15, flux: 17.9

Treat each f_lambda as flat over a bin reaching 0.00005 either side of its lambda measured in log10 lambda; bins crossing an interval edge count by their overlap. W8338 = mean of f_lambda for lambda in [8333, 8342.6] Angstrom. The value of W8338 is 18.4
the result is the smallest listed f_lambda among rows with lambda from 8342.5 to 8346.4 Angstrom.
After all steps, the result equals 16.01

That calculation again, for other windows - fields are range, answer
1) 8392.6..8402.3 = 15.02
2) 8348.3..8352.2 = 17.66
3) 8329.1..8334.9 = 20.2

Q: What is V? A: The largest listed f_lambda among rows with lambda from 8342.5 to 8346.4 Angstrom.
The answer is 16.13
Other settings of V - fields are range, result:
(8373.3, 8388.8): 19.93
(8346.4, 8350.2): 17.66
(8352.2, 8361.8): 19.6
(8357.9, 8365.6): 19.44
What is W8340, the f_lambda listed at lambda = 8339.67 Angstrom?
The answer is 17.49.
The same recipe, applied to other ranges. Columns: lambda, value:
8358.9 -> 19.44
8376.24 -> 19.62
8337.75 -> 18.57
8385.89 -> 19.93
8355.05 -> 19.41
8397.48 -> 15.95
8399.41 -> 15.14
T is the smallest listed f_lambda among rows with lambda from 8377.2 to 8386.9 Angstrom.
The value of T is 19.62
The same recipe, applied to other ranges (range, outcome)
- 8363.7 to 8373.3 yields 17.45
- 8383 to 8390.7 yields 19.41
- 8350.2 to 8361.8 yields 18.41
